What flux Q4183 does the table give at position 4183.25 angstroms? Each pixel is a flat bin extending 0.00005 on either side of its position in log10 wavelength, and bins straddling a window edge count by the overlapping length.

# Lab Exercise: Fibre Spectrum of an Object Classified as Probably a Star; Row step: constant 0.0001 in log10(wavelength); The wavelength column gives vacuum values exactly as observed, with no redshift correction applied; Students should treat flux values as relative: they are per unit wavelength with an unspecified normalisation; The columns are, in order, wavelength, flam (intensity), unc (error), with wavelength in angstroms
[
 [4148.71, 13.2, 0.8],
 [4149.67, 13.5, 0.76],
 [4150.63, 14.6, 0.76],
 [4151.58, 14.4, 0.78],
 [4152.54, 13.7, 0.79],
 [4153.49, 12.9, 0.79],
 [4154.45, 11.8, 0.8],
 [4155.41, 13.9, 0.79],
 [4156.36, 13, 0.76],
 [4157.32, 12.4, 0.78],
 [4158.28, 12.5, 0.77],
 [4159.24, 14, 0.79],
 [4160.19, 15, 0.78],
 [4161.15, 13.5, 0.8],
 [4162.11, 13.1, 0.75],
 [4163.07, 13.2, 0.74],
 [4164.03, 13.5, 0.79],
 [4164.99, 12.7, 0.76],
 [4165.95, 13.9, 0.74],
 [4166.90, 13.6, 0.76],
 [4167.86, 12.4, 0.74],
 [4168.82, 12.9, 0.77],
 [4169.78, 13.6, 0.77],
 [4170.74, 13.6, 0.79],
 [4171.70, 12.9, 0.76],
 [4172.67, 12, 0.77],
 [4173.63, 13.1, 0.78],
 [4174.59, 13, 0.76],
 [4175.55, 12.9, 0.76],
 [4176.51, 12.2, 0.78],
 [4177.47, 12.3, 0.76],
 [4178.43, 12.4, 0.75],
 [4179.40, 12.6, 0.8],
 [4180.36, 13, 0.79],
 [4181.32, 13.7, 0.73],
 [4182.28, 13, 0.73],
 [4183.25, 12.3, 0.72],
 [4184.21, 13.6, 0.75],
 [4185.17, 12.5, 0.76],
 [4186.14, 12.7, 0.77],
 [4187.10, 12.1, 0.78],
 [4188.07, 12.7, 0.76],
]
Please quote 12.3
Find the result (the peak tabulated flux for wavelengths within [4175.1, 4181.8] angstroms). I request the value 13.7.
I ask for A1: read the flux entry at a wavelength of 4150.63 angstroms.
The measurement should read 14.6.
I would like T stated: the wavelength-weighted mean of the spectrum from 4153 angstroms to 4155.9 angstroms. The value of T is 12.9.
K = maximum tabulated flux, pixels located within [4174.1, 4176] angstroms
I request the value 13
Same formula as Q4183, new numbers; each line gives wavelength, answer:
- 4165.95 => 13.9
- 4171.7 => 12.9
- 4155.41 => 13.9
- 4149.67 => 13.5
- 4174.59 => 13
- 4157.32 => 12.4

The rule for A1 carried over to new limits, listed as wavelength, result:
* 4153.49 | 12.9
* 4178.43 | 12.4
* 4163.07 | 13.2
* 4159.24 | 14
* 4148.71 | 13.2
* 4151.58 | 14.4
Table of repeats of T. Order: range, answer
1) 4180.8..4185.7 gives 13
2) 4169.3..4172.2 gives 13.3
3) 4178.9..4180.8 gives 12.8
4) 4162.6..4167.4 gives 13.4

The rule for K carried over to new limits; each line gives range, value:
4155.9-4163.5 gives 15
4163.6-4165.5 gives 13.5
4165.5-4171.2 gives 13.9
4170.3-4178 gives 13.6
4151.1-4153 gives 14.4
